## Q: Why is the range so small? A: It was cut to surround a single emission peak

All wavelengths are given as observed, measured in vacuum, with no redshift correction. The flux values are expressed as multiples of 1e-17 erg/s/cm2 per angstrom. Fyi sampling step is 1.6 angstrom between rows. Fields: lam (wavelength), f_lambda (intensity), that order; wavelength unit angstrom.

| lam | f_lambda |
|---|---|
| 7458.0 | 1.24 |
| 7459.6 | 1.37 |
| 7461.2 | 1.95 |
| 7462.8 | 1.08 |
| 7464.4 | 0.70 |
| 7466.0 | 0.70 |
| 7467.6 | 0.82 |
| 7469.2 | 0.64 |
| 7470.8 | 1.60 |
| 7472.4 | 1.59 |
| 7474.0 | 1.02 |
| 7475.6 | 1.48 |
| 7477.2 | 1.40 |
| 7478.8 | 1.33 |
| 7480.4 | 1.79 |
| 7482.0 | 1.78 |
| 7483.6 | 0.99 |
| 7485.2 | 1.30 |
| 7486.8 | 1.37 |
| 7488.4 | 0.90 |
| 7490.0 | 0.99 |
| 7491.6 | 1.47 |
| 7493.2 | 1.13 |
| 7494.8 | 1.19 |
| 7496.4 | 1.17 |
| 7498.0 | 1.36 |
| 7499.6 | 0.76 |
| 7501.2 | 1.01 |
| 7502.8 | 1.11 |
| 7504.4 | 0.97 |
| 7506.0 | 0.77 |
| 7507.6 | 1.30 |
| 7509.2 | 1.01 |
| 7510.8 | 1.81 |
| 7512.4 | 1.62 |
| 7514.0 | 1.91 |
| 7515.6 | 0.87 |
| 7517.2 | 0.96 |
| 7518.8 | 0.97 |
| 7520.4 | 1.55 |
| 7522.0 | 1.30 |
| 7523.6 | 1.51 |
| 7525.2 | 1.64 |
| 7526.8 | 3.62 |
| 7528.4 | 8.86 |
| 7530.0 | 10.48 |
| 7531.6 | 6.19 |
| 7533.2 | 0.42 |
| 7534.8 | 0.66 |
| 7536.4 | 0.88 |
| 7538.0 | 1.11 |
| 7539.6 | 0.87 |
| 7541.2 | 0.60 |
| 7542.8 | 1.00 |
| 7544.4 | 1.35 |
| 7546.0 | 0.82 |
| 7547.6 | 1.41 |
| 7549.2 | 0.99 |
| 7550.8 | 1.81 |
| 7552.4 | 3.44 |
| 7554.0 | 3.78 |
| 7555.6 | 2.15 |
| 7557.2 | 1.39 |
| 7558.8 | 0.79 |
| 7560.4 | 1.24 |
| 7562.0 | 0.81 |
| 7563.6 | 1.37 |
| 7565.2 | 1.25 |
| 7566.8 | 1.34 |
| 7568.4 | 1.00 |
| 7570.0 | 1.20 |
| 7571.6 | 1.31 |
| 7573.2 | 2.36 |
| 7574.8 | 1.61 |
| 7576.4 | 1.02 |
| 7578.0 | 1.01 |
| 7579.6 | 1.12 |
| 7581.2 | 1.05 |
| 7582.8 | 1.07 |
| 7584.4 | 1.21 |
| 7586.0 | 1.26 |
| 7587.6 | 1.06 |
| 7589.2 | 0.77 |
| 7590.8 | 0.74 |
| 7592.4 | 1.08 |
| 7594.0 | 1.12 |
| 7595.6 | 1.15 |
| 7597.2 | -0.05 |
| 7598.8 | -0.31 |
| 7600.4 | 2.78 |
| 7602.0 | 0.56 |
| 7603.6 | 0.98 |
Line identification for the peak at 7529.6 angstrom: H-alpha 6563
